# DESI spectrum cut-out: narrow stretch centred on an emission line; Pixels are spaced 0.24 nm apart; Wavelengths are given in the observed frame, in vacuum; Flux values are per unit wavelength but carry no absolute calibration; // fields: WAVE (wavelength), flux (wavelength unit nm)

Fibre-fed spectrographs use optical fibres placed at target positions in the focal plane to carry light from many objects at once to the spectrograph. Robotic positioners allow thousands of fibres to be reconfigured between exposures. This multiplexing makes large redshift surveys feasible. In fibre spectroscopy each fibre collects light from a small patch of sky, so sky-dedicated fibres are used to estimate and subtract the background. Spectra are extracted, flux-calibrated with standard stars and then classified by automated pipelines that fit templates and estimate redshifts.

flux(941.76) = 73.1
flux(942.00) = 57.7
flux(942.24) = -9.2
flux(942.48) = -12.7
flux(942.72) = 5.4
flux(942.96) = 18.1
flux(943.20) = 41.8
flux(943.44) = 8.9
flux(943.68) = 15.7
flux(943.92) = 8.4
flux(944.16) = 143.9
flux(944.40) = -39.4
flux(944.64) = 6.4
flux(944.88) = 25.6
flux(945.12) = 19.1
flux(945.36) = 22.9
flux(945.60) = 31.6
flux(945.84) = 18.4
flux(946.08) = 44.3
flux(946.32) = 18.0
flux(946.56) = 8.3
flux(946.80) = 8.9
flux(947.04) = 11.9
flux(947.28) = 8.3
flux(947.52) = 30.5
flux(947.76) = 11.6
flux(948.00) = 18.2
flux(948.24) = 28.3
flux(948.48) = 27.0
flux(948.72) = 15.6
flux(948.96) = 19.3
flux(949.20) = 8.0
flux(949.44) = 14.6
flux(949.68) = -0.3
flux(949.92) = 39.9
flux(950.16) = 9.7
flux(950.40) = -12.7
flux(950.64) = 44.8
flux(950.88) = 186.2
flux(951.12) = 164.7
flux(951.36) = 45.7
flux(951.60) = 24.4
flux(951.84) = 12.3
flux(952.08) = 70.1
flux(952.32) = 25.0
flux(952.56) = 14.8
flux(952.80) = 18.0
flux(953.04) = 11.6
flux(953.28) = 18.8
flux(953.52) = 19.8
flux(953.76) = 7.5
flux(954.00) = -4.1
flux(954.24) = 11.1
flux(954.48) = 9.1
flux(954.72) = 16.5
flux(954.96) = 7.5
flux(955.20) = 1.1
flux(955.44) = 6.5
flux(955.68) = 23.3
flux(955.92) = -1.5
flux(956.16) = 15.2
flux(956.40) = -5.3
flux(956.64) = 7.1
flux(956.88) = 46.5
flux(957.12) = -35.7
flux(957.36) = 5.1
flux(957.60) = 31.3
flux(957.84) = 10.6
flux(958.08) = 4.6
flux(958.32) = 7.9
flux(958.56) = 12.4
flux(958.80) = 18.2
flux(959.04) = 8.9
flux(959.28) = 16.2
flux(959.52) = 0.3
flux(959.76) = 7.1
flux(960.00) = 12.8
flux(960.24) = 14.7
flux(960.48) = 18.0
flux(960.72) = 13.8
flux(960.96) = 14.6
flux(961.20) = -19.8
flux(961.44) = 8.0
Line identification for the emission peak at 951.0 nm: [O III] 5007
